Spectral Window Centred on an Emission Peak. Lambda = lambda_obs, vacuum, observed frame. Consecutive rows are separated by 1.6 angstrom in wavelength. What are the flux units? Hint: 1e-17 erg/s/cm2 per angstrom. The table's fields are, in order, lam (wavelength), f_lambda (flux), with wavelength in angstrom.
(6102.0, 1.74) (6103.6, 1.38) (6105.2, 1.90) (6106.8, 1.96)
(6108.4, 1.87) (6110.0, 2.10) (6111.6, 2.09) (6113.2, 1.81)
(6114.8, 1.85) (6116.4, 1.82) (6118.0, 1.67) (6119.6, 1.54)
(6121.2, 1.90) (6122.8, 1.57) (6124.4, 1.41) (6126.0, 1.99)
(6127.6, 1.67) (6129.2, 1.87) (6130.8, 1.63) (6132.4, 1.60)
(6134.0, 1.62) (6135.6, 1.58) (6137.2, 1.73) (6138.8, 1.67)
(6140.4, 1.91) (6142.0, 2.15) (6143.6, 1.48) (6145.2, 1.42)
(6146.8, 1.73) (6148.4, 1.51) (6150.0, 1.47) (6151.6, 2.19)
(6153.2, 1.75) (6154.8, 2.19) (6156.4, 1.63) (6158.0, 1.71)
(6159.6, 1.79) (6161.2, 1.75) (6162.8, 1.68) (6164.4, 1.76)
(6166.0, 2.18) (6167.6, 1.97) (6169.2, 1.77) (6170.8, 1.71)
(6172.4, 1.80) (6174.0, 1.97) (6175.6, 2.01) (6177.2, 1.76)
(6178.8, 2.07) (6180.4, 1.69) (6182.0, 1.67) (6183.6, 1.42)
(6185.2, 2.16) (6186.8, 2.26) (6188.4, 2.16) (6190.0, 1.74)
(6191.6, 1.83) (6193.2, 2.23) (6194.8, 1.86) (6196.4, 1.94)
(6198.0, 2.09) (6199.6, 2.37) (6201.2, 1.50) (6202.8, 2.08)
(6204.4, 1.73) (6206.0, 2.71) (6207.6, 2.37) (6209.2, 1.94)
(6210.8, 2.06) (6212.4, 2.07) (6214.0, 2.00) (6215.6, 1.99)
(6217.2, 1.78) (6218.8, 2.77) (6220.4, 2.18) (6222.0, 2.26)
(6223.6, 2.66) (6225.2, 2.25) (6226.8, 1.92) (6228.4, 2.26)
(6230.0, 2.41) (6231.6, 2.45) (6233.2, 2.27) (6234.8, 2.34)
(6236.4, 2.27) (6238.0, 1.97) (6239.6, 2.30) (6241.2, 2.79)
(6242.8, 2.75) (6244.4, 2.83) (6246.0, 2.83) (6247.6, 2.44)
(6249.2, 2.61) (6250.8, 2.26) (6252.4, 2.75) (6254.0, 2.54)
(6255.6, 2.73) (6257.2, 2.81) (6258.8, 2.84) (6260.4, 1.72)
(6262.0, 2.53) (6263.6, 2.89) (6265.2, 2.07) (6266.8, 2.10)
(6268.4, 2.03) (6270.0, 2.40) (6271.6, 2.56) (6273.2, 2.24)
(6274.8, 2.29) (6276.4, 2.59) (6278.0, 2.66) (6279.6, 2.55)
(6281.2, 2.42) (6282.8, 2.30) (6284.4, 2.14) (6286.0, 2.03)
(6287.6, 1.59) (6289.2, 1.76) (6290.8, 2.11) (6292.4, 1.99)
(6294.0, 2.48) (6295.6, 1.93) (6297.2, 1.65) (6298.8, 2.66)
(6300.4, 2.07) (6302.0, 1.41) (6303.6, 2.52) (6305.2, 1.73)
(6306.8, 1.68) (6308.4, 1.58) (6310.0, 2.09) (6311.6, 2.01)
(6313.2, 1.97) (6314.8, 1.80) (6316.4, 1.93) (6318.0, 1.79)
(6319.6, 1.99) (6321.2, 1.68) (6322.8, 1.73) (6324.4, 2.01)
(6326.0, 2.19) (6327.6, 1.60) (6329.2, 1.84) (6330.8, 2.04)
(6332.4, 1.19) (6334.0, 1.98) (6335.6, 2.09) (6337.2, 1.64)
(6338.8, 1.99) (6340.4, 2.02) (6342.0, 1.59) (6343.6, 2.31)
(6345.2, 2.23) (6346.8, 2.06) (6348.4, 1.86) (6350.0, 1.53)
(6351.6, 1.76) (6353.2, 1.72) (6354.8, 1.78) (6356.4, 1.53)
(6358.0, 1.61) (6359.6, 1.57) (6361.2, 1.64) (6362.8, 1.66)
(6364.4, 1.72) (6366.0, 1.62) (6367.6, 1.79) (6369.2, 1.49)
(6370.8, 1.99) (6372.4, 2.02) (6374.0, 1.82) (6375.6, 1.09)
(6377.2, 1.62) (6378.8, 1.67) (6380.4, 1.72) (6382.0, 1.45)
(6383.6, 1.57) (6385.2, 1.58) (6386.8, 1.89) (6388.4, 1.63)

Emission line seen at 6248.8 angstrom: Mg II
